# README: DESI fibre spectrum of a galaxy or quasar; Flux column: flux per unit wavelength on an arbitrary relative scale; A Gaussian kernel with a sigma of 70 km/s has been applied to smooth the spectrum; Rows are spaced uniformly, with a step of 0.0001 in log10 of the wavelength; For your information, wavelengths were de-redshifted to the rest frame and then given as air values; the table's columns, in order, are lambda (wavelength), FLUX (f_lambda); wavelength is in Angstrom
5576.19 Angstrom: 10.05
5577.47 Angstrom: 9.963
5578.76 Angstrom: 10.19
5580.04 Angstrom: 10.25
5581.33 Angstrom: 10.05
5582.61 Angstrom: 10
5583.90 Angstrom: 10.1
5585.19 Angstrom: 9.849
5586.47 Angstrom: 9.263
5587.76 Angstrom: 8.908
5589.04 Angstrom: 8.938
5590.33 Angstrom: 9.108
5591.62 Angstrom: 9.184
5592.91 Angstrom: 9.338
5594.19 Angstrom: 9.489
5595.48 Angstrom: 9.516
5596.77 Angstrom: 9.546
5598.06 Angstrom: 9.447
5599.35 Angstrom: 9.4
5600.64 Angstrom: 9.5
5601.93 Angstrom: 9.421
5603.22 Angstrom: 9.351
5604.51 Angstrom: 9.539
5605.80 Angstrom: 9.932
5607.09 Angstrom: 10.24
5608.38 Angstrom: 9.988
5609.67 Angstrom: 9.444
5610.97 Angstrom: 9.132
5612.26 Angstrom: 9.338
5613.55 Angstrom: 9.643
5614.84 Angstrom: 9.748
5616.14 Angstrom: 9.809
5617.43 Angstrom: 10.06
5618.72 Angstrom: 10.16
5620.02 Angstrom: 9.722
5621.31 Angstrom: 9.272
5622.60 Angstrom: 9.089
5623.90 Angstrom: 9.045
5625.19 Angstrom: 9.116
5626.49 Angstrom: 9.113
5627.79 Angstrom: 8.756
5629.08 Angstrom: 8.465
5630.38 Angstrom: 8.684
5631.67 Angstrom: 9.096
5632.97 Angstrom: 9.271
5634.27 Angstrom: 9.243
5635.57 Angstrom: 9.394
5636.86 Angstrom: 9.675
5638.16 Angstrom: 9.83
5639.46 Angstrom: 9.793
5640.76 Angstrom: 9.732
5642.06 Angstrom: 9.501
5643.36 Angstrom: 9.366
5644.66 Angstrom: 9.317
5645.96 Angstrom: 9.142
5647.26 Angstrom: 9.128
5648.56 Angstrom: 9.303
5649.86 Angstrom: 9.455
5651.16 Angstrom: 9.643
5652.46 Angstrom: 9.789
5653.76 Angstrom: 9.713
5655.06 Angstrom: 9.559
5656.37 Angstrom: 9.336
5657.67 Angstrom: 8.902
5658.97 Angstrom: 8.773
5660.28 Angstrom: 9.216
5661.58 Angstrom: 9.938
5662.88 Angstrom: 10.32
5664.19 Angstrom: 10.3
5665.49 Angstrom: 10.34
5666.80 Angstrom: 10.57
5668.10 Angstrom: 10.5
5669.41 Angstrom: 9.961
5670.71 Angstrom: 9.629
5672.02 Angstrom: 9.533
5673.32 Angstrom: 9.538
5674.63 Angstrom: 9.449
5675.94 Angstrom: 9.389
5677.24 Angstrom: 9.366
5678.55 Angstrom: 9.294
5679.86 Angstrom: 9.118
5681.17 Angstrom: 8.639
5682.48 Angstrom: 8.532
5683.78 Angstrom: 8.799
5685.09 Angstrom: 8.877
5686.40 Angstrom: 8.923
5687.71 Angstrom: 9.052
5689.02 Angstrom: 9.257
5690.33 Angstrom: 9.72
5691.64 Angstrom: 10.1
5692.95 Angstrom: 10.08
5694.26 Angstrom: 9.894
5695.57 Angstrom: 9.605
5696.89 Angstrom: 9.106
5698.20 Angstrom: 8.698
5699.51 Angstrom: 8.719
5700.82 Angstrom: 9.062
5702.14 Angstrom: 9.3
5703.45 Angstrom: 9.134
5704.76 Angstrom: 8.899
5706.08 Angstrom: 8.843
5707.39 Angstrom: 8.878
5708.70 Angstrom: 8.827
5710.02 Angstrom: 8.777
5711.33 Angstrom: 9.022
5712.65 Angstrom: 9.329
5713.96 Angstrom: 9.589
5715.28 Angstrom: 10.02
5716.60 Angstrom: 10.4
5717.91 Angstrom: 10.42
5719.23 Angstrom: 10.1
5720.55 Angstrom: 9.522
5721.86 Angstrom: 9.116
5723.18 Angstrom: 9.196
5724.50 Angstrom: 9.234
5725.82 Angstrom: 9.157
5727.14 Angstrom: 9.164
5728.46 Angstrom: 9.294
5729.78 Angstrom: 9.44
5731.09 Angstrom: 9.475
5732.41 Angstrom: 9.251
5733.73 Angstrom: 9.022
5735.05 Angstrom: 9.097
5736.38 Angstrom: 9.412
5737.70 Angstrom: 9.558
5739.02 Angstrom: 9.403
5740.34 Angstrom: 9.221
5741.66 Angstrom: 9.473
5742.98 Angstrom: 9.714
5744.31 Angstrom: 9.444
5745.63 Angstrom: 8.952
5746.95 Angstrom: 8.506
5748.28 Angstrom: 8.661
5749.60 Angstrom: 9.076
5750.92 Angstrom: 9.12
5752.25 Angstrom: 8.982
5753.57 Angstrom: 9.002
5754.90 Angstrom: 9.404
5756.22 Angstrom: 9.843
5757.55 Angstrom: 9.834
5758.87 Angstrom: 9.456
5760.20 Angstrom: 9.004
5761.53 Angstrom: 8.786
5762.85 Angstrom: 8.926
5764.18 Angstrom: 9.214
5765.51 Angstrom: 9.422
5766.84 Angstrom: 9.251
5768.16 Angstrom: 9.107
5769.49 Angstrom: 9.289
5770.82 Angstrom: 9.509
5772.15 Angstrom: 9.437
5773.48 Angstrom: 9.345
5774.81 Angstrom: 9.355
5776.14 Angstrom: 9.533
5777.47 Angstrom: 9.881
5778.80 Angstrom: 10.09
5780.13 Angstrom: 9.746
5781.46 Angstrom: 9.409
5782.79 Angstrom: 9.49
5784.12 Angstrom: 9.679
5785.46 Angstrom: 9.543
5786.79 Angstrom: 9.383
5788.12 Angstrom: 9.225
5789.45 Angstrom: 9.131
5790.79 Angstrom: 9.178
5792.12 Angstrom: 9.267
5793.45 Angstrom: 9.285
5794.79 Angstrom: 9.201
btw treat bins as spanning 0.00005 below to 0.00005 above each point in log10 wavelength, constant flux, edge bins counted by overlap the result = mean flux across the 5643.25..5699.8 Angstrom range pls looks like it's 9.46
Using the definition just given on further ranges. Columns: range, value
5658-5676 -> 9.81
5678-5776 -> 9.27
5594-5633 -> 9.43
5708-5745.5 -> 9.41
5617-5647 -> 9.33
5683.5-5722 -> 9.34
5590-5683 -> 9.48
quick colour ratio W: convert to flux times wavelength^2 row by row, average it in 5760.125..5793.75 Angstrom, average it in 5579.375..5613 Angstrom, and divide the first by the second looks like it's 1.05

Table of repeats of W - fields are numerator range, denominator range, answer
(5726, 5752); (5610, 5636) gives 1.03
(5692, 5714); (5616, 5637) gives 1.02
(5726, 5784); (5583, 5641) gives 1.04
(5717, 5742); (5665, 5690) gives 1.02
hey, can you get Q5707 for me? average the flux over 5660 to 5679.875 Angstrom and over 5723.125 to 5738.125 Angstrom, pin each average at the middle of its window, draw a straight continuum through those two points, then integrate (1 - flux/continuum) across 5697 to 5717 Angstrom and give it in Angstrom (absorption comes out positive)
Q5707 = 0.70 Angstrom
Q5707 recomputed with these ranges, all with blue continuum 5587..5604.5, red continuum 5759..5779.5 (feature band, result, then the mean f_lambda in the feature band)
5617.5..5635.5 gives 0.26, 9.19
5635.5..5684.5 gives -0.99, 9.52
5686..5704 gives 0.00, 9.34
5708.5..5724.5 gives -0.33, 9.53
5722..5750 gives 0.35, 9.22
